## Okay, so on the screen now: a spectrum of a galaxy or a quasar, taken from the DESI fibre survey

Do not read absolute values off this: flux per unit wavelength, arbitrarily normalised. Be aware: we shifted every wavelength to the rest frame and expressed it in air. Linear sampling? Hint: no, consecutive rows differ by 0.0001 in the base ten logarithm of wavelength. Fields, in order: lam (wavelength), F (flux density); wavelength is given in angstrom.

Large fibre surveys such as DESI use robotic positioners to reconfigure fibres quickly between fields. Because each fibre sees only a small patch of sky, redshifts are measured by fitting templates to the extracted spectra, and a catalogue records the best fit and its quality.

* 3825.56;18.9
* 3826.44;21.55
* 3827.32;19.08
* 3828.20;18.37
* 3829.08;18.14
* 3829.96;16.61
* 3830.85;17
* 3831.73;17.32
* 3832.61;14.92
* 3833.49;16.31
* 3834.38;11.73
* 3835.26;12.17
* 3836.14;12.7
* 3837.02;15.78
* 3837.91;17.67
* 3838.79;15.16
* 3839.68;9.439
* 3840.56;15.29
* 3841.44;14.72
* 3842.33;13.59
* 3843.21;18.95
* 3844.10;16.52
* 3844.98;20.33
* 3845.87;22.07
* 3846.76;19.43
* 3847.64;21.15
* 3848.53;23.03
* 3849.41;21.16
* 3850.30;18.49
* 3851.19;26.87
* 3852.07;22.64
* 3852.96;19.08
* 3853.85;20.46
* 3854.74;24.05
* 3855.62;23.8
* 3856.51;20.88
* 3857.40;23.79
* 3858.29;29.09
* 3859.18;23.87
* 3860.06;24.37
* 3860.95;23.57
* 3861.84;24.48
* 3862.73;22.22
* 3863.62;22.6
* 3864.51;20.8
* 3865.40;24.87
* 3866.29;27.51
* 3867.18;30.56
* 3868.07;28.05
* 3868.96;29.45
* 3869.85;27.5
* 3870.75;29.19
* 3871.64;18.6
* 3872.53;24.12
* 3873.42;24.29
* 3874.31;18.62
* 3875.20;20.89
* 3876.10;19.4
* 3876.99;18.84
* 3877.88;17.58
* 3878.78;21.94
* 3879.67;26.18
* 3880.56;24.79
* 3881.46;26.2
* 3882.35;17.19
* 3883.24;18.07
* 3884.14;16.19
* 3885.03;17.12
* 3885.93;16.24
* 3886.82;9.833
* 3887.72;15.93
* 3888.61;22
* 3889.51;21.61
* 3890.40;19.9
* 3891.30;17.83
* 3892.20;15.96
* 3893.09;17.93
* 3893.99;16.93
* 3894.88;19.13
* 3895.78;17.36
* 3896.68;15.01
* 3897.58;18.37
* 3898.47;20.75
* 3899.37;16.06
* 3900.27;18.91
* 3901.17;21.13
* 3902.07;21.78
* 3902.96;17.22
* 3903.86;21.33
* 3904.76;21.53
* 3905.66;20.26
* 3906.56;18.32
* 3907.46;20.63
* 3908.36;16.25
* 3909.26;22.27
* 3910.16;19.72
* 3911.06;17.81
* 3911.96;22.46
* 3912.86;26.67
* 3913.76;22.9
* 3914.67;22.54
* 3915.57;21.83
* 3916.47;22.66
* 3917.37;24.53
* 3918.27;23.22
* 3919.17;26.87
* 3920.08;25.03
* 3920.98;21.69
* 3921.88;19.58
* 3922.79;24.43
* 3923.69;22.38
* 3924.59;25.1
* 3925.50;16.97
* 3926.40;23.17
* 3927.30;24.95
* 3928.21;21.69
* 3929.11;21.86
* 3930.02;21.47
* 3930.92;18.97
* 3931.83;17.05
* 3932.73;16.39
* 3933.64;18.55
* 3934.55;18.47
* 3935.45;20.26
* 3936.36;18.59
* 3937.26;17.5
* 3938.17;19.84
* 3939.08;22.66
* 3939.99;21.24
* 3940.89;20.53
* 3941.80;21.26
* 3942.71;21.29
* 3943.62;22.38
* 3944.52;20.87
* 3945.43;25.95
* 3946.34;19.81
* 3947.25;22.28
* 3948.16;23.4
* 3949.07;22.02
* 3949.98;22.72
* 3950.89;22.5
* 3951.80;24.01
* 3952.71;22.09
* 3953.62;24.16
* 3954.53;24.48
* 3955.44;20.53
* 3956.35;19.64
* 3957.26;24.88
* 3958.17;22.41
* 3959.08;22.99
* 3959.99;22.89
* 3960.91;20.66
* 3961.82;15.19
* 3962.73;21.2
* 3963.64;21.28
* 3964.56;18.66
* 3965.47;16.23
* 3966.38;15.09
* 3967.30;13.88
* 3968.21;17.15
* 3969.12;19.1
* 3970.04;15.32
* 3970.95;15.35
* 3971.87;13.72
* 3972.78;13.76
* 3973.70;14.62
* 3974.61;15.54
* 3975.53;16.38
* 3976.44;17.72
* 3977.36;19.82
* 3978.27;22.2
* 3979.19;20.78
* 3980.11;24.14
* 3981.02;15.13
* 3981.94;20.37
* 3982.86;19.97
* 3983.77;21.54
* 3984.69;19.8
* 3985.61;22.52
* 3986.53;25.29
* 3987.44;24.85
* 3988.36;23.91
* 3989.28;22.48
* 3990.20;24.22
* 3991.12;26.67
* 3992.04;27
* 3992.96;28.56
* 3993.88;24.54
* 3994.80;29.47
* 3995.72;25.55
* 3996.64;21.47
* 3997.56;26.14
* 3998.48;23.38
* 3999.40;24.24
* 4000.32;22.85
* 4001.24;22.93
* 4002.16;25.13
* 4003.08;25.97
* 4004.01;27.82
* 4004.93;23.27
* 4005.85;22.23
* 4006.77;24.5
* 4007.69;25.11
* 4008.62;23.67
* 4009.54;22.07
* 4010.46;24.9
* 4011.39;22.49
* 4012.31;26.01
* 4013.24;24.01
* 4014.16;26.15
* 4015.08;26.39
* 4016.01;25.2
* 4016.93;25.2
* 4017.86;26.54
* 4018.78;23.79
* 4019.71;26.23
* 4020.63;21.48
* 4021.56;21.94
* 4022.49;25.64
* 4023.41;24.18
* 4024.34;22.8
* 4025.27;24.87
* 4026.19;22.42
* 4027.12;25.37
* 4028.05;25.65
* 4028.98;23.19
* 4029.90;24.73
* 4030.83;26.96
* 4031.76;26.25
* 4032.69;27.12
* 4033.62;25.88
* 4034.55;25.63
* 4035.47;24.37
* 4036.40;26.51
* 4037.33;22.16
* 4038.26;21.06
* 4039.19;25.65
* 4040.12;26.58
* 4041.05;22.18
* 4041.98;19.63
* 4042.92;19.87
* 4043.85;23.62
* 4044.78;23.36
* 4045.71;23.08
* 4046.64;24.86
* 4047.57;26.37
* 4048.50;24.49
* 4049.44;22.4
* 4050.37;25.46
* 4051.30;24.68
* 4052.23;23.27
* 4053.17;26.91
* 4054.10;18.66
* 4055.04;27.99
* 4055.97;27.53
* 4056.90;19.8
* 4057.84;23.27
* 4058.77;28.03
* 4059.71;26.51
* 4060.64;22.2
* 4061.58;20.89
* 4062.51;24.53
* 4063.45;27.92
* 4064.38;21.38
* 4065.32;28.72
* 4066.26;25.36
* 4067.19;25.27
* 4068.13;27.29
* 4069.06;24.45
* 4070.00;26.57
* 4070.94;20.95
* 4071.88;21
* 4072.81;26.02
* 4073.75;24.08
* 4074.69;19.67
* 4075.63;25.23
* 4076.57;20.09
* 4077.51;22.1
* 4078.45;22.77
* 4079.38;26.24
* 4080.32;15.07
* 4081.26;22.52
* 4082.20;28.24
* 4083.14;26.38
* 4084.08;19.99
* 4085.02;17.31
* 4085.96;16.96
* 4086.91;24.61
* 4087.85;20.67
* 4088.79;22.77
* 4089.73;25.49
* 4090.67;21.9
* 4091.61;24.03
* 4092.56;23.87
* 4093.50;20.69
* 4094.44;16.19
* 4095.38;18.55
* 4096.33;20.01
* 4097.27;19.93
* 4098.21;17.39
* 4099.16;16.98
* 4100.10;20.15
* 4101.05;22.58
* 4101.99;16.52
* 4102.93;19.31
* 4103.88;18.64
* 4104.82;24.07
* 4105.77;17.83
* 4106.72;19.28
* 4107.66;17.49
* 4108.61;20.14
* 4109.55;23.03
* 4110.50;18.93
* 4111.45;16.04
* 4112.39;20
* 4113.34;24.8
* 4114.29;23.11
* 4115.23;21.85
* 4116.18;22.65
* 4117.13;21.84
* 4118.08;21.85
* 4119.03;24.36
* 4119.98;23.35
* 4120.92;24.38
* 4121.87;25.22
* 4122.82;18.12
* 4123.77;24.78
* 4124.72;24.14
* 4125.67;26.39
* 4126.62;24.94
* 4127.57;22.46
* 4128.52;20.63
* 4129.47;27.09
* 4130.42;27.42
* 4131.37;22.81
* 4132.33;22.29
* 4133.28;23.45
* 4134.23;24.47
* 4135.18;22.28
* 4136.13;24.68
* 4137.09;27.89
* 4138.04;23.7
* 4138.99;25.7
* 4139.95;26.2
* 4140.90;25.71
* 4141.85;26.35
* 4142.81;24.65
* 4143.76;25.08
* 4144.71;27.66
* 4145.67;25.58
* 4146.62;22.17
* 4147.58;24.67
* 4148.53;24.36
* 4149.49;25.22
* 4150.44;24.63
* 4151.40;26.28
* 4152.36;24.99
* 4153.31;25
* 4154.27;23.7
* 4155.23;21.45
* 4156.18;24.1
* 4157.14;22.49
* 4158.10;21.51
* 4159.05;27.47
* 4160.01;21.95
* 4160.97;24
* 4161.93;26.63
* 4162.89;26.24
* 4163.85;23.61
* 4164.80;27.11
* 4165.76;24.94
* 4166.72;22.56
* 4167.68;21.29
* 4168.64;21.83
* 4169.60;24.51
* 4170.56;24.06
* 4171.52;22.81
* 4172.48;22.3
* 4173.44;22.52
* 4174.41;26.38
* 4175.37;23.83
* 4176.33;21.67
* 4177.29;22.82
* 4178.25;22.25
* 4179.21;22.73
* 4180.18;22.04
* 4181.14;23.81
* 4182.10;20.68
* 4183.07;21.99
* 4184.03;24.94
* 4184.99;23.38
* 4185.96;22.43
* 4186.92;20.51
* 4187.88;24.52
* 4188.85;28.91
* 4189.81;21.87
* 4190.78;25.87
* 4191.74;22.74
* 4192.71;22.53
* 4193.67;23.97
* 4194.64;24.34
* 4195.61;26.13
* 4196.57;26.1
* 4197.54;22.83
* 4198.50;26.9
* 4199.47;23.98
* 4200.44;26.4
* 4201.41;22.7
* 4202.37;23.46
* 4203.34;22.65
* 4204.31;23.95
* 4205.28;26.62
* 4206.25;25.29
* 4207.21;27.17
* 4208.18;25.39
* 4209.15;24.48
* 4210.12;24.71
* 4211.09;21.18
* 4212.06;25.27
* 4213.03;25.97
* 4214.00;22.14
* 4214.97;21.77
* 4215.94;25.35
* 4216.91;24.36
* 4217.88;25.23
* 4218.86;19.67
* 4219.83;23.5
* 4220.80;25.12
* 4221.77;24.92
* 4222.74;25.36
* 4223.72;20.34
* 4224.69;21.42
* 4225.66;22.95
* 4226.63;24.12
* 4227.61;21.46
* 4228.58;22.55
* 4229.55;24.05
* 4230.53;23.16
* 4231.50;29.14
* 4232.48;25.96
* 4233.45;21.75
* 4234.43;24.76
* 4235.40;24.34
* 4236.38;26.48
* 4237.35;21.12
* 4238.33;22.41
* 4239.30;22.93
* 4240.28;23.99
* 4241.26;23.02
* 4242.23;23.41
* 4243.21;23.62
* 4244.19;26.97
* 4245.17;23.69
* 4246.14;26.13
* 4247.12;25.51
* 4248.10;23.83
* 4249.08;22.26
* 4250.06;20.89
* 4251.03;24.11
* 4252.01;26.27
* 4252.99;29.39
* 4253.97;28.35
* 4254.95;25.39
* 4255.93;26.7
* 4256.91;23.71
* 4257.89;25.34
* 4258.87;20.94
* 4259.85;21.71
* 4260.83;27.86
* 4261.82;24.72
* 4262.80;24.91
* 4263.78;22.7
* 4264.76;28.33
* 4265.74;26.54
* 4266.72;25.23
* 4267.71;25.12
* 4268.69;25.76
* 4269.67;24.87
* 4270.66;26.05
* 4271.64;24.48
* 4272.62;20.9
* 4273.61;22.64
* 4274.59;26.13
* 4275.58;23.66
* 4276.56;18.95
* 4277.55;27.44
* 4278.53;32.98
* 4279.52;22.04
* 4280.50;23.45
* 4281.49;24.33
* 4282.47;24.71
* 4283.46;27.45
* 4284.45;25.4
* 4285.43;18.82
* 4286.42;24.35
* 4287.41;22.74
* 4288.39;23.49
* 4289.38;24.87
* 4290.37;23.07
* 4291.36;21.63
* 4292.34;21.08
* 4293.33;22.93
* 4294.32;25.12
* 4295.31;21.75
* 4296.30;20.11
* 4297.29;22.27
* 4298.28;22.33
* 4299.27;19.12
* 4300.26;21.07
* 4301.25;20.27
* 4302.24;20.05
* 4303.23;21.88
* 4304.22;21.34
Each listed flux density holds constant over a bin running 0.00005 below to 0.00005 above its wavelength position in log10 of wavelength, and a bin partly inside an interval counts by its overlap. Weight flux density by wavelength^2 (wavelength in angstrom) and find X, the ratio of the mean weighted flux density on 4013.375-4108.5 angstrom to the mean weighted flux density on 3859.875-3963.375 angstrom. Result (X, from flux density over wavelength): 1.17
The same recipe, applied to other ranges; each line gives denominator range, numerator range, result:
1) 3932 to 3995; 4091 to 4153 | 1.19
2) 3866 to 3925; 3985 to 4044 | 1.23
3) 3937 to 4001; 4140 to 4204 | 1.25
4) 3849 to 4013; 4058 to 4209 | 1.20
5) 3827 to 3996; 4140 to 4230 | 1.33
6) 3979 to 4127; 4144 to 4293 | 1.13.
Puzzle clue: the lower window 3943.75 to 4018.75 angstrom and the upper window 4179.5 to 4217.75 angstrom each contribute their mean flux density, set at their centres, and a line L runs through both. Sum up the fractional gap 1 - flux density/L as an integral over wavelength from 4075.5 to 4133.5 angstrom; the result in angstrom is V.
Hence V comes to 3.7 angstrom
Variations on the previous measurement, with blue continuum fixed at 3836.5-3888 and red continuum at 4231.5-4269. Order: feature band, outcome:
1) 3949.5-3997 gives 2.8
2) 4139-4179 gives -0.6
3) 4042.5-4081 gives -1.5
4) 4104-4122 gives 1.5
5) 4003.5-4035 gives -3.0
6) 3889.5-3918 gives 2.1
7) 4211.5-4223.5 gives 0.2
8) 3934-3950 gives 0.5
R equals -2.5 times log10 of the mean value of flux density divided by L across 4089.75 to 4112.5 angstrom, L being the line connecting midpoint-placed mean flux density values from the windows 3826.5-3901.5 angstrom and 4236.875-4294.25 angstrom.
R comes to 0.14 mag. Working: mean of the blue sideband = 20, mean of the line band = 19.8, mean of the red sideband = 24.3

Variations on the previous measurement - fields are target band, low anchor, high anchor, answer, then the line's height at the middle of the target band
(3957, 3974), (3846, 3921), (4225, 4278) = 0.22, 22.1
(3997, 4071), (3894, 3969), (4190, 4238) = -0.11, 22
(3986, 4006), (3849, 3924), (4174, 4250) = -0.12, 22.3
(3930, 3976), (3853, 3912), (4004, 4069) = 0.15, 22.6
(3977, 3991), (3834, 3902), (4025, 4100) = 0.01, 22.1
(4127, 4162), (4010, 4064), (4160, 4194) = -0.03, 23.7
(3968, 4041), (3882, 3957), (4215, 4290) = -0.08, 21.5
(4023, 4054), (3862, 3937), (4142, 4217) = -0.08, 22.5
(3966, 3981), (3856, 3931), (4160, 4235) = 0.28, 22.1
